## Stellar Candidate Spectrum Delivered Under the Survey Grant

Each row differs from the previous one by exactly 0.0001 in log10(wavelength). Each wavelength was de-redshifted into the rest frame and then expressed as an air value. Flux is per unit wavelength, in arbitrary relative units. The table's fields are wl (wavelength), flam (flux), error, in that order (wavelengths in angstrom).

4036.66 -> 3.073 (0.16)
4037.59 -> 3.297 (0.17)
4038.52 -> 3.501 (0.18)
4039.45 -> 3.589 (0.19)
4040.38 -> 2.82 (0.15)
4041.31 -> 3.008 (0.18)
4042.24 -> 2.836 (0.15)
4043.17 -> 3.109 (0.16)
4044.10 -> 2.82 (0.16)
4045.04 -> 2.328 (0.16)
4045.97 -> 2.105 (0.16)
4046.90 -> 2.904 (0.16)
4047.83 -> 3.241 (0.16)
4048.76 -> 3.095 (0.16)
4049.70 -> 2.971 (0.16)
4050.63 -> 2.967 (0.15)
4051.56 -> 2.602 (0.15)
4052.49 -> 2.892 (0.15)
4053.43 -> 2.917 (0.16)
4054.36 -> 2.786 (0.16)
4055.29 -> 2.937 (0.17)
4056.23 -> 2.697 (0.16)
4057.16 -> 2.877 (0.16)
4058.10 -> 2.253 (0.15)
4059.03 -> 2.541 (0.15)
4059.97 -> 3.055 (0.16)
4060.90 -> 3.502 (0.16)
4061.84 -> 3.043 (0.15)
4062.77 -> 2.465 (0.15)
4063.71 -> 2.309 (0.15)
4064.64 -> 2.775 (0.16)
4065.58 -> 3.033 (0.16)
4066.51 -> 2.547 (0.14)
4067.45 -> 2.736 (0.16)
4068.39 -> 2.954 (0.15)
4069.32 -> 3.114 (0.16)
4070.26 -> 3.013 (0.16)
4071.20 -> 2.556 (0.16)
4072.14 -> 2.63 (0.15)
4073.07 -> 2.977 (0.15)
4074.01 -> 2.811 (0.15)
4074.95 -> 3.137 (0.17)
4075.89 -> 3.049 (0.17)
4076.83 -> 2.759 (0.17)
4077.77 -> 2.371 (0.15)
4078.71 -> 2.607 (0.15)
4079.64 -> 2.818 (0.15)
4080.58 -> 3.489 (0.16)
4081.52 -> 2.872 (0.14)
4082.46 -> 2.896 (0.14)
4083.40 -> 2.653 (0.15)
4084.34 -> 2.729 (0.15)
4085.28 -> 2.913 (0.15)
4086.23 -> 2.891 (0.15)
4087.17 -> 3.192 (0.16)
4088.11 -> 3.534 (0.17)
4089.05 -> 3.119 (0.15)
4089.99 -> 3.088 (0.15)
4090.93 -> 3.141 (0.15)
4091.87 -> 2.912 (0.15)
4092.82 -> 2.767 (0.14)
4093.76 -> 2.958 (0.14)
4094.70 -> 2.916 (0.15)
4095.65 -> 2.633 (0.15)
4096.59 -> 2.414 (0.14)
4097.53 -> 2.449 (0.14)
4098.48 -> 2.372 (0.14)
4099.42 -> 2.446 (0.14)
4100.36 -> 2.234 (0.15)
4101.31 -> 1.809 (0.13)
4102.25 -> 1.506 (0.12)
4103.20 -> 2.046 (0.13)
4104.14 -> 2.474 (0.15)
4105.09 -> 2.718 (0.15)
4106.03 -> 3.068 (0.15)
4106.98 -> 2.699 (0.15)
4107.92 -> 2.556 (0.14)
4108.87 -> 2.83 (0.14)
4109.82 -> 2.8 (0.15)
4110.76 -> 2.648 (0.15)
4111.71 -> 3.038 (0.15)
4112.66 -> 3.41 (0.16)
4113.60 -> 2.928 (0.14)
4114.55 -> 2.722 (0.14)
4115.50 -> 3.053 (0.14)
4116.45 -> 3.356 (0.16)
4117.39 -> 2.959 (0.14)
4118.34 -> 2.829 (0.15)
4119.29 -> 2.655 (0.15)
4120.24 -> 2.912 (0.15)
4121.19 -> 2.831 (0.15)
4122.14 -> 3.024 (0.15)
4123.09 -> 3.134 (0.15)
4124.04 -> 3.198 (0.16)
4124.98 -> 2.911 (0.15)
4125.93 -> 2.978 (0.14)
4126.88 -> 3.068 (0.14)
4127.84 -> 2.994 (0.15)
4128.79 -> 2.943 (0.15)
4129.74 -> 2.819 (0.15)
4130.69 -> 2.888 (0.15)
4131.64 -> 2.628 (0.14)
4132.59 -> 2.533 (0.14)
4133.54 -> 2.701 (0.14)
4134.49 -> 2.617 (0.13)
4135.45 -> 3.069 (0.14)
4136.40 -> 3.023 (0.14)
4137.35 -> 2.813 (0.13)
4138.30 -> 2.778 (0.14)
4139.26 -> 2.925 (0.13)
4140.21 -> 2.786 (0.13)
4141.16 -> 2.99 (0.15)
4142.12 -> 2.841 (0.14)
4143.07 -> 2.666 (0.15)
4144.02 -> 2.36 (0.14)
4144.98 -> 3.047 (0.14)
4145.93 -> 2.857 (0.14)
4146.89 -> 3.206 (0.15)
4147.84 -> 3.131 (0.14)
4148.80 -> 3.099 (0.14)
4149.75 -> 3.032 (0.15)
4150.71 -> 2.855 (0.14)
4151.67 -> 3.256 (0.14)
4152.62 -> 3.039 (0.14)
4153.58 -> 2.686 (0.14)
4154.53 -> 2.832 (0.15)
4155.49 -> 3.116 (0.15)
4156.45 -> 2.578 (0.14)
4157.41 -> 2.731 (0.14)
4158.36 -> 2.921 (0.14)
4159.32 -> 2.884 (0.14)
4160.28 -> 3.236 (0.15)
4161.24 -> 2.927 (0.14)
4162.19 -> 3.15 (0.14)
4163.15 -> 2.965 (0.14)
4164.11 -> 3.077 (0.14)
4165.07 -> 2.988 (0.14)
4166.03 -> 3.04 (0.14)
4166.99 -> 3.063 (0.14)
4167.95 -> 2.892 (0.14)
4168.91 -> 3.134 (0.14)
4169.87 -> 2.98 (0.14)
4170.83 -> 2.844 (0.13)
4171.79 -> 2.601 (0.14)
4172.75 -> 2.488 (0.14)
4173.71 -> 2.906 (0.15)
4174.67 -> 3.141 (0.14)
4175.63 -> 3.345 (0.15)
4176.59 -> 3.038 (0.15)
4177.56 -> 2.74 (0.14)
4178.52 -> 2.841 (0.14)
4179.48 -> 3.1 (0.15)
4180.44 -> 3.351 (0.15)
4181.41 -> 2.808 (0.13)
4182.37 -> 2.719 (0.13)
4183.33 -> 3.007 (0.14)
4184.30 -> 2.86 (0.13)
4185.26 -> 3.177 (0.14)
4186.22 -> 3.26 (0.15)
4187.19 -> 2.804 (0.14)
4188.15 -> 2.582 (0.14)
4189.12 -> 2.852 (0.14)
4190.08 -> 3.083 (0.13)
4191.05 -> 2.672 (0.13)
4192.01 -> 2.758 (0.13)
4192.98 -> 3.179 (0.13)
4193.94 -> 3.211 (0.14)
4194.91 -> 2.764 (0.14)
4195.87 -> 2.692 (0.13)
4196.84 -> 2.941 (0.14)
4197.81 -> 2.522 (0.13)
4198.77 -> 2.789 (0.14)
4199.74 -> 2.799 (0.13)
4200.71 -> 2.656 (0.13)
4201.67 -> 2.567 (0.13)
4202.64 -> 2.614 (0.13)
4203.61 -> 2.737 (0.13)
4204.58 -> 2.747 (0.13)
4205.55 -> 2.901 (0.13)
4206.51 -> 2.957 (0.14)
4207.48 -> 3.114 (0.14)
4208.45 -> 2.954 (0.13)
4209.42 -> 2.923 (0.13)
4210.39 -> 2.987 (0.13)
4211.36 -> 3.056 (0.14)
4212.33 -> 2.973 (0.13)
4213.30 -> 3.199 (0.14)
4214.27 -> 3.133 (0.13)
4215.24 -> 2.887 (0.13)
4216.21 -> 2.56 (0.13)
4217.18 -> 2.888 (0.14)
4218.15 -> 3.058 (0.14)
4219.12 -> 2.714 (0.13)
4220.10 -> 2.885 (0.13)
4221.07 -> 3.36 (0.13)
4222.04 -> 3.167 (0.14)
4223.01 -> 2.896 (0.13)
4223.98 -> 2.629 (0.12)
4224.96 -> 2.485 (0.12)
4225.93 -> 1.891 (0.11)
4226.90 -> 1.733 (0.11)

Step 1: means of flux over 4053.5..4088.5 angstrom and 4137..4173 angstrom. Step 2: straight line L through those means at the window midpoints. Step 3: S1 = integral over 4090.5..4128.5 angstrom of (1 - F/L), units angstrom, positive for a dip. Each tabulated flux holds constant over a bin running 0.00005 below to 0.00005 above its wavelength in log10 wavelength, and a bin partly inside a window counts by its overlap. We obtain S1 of 1.6 angstrom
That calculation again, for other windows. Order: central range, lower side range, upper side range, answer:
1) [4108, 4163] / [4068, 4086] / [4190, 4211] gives -1.2 angstrom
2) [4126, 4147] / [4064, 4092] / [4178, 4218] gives 0.4 angstrom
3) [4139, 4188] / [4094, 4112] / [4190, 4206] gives -4.7 angstrom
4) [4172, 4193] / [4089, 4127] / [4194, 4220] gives -0.7 angstrom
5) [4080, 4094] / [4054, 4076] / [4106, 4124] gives -0.7 angstrom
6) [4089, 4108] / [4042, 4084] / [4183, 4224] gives 1.8 angstrom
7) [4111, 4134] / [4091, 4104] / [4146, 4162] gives -2.3 angstrom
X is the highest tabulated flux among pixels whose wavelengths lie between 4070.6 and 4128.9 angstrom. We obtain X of 3.534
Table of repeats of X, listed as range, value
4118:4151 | 3.206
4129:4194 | 3.351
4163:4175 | 3.141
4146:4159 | 3.256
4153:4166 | 3.236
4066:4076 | 3.137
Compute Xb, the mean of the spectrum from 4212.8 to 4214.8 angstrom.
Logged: 3.16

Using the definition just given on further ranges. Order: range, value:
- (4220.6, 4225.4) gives 2.91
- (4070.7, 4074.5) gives 2.75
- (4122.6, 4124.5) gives 3.16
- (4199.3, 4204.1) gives 2.67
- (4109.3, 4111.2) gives 2.73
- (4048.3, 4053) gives 2.9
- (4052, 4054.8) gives 2.86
